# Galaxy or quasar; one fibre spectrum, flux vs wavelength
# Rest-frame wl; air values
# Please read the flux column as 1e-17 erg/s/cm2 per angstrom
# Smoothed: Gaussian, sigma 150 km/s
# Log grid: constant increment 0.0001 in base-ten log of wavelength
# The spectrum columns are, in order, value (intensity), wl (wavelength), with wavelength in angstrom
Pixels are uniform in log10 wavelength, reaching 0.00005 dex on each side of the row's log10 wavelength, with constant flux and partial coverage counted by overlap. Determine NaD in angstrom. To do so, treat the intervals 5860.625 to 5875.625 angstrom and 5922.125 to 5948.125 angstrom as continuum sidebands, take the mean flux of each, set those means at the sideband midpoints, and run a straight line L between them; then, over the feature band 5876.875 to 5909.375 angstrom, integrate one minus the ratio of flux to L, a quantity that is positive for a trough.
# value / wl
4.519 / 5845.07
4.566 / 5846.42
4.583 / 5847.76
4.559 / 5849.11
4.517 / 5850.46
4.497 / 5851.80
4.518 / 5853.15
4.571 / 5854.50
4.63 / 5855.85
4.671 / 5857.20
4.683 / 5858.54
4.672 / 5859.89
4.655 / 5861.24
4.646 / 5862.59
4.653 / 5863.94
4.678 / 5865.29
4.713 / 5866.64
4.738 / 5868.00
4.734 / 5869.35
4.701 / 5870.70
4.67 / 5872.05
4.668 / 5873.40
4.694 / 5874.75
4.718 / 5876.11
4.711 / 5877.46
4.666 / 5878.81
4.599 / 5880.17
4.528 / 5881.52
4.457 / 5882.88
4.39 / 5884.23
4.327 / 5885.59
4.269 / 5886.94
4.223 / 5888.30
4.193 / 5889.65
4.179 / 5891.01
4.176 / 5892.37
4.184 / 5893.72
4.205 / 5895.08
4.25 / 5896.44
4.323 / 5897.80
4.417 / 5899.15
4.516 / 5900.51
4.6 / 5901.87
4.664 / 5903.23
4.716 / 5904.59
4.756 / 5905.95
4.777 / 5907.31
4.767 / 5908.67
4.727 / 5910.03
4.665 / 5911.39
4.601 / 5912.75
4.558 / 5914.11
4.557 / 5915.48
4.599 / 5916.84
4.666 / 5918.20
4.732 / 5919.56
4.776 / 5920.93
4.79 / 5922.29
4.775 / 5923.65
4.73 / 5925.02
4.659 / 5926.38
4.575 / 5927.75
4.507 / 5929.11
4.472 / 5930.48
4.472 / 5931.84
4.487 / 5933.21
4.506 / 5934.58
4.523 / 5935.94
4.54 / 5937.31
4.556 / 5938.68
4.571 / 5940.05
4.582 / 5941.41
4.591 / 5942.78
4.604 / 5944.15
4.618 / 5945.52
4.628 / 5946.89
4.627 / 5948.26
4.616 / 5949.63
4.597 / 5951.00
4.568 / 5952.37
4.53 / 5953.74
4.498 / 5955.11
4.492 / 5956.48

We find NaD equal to 1.36 angstrom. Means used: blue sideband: 4.69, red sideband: 4.58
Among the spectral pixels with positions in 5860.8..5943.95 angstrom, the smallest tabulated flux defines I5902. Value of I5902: 4.176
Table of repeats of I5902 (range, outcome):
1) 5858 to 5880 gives 4.646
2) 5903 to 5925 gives 4.557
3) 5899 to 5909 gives 4.417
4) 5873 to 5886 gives 4.327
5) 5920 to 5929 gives 4.575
